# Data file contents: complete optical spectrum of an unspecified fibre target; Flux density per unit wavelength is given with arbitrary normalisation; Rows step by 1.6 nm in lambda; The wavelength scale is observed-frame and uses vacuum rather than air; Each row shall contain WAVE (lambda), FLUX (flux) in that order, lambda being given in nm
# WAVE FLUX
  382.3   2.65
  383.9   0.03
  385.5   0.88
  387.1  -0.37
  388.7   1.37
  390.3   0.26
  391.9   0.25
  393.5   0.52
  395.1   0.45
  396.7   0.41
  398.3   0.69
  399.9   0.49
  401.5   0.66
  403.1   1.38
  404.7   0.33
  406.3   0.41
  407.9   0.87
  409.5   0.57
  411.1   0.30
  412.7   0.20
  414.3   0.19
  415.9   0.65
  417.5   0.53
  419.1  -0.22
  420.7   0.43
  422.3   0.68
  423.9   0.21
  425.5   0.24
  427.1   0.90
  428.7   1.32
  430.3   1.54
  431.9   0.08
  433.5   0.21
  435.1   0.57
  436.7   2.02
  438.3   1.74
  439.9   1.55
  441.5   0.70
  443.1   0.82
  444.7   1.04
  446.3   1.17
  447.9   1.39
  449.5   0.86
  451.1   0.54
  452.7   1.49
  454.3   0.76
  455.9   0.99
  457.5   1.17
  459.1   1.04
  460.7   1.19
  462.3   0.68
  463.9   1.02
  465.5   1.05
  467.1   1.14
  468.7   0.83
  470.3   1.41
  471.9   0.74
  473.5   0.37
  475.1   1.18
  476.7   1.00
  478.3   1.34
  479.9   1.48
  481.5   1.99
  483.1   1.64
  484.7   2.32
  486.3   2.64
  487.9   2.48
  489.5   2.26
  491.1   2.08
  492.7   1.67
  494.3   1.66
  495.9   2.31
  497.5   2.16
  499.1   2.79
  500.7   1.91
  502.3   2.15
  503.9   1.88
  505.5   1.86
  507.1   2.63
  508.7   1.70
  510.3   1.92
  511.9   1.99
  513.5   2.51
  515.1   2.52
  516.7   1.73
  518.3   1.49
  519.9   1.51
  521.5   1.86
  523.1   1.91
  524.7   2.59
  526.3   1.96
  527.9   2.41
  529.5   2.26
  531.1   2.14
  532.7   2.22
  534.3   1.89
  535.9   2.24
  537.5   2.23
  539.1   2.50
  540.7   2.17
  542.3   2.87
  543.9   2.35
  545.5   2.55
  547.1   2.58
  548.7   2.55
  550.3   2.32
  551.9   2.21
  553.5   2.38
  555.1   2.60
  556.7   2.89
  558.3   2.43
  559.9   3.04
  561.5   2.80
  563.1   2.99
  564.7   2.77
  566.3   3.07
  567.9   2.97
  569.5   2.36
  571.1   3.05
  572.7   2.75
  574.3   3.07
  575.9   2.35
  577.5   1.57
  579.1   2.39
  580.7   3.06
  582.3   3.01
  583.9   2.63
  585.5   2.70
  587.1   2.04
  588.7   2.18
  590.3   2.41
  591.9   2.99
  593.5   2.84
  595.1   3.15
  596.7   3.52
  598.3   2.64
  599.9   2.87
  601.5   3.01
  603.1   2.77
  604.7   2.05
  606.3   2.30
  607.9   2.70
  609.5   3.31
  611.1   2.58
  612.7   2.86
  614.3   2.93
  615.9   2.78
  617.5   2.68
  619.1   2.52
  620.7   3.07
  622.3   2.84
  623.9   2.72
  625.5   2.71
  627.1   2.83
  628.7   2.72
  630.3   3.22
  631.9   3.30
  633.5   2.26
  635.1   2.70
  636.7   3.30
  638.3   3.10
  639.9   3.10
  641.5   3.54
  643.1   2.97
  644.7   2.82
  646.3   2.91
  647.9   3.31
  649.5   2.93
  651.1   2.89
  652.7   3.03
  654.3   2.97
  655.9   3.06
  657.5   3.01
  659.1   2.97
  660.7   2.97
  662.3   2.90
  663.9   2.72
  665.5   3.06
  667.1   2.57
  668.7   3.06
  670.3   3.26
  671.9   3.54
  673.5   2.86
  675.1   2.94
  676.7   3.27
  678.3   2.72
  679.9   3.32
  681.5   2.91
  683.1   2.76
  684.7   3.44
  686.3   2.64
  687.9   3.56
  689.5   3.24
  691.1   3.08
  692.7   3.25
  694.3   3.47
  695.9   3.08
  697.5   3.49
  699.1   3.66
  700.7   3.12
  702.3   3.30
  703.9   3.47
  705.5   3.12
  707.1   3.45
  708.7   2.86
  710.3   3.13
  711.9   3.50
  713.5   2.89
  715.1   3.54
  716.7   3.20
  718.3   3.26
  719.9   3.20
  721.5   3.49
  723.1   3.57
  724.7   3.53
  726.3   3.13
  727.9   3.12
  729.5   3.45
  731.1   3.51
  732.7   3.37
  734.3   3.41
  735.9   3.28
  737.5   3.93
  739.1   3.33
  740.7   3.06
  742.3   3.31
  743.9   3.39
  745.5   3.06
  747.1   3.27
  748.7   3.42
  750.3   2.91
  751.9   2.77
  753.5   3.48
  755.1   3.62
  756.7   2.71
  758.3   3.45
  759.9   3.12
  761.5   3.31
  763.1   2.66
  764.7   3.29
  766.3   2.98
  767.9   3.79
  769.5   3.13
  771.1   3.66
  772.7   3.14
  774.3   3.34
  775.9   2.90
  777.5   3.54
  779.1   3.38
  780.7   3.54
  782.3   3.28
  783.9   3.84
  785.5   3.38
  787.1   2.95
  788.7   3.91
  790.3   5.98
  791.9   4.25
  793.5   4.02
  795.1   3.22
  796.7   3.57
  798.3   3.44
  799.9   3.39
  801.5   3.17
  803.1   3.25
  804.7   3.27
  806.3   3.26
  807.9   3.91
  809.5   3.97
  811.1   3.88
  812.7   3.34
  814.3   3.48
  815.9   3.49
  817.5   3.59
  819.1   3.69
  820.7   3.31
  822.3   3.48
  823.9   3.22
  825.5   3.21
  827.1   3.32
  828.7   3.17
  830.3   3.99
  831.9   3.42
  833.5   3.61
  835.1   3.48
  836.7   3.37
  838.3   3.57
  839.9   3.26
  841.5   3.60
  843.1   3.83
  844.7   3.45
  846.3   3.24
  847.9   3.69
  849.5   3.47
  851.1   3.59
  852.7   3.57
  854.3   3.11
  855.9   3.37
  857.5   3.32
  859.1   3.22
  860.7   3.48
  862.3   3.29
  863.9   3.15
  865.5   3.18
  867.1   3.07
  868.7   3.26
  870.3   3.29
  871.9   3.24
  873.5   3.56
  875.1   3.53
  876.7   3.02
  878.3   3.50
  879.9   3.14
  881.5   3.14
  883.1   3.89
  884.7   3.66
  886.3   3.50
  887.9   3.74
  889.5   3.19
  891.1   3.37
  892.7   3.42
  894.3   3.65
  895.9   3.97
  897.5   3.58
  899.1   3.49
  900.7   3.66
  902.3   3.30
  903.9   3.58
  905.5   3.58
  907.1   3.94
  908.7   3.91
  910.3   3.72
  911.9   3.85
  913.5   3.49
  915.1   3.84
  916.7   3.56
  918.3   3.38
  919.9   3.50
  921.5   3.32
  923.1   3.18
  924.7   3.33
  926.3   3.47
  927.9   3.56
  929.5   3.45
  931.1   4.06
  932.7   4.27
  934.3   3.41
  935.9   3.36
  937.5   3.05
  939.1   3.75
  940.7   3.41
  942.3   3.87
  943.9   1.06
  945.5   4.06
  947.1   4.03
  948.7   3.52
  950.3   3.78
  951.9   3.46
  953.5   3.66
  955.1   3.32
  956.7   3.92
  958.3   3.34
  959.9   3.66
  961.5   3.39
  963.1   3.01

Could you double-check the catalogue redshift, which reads 0.204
